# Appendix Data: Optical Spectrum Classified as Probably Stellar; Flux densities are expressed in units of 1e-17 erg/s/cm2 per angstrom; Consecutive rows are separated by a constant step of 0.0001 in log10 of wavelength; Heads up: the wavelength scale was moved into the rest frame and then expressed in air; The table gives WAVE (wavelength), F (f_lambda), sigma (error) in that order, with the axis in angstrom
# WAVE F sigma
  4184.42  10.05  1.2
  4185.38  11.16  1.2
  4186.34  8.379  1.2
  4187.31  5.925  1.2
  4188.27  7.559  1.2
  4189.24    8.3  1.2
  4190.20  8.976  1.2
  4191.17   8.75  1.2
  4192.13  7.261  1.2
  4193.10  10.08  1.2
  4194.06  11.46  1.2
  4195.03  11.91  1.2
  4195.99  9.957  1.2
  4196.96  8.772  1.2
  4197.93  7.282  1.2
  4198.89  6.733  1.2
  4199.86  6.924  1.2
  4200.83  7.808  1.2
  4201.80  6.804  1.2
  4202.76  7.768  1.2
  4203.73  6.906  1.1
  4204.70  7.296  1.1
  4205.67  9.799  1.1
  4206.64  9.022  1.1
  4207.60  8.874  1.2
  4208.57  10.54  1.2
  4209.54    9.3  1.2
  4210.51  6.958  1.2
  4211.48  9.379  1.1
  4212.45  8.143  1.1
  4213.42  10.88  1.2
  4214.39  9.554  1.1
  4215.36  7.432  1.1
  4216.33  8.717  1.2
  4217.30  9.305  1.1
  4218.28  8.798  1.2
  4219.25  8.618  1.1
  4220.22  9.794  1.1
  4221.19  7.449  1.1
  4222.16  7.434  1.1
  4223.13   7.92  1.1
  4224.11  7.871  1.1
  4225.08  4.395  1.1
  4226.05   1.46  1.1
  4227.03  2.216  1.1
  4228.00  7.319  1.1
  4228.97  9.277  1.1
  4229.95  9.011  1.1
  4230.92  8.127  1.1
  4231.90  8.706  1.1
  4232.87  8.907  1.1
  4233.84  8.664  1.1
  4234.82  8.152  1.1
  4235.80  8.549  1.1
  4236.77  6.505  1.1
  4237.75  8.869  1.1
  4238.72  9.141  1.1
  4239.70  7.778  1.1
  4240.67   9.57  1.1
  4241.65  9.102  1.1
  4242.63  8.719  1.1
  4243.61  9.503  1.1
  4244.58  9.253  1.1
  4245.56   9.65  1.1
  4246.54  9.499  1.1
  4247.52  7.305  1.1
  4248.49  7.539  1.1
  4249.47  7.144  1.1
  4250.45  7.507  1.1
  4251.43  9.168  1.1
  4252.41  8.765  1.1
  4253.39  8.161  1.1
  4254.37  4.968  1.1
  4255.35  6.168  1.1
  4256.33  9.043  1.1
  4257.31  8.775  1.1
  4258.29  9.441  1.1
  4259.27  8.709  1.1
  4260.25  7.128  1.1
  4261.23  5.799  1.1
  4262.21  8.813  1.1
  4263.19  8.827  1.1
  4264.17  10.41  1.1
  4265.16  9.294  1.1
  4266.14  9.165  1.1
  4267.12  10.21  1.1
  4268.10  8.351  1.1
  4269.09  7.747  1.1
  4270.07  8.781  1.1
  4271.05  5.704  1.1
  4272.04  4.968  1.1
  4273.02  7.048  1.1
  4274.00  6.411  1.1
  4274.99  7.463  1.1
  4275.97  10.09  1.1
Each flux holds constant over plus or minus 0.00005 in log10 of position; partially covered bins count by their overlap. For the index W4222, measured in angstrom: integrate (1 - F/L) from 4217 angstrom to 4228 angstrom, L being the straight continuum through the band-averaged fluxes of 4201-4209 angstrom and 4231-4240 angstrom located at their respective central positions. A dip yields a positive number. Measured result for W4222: 2.0 angstrom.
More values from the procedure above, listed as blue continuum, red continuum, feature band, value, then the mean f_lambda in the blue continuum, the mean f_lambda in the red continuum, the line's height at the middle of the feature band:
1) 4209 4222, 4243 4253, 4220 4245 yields 2.4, 8.77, 8.53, 8.64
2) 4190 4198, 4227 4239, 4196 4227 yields 3.4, 9.5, 8.16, 8.9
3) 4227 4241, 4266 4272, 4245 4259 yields 0.0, 8.23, 8.02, 8.12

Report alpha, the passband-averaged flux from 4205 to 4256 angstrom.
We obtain 8.17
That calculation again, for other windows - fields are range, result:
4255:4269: 8.58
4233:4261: 8.3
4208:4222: 8.88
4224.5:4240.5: 7.37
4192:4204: 8.5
